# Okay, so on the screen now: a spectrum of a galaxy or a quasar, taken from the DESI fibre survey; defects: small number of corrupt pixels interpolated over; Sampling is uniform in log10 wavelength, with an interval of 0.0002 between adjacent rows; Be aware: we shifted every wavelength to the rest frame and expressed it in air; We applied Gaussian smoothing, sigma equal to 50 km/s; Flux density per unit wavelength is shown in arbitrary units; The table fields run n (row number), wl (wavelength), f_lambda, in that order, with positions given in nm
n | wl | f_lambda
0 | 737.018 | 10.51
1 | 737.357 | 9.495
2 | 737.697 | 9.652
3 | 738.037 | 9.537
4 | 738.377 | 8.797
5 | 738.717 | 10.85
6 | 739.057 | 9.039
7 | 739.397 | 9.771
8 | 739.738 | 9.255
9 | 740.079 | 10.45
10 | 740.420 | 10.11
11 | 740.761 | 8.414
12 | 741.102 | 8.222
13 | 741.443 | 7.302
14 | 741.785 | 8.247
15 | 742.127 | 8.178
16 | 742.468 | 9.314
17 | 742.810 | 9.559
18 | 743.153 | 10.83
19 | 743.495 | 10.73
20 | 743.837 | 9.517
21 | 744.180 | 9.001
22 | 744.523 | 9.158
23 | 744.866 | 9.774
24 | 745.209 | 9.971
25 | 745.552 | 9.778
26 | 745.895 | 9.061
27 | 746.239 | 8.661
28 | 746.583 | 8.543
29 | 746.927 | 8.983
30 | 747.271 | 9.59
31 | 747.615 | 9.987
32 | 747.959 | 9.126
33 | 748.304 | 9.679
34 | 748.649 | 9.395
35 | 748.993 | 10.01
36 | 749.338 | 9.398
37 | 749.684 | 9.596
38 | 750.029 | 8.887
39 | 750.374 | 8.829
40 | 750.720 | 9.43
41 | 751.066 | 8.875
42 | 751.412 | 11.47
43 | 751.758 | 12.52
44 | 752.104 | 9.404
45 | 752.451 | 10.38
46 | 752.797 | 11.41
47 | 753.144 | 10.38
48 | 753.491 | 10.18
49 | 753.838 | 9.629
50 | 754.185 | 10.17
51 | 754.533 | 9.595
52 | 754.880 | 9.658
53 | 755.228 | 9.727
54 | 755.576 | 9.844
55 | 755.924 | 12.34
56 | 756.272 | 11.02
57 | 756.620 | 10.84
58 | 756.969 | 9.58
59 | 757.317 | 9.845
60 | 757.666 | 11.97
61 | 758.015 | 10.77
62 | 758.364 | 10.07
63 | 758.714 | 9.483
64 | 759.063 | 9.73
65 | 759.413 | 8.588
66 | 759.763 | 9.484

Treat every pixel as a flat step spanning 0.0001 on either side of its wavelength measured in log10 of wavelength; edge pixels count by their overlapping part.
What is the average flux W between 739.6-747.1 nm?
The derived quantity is 9.23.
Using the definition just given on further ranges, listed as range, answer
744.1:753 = 9.66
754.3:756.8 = 10.4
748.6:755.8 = 9.97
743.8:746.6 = 9.3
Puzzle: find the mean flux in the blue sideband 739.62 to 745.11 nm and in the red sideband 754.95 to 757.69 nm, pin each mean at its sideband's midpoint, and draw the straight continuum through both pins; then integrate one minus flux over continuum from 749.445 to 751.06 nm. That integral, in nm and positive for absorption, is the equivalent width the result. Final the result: 0.13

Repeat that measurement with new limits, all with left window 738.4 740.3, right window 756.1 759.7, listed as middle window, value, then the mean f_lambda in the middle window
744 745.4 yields 0.06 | 9.48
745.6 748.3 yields 0.20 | 9.2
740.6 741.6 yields 0.19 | 7.99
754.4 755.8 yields 0.04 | 9.8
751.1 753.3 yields -0.16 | 10.8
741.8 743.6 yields 0.06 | 9.56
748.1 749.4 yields 0.05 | 9.63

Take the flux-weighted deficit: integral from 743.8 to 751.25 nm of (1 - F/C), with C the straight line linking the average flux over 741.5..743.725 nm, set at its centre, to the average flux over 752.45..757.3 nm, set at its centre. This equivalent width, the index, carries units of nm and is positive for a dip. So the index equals 0.32 nm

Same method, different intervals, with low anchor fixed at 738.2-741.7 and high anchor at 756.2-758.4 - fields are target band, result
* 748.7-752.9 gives 0.042 nm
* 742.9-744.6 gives -0.066 nm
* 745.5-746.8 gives 0.102 nm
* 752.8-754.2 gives 0.007 nm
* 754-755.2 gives 0.068 nm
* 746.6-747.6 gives 0.051 nm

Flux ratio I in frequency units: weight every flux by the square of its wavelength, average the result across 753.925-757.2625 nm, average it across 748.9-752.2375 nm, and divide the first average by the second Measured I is 1.06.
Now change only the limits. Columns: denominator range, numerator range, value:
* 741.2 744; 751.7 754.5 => 1.16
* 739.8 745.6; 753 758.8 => 1.15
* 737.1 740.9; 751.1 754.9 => 1.12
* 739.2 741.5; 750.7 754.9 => 1.16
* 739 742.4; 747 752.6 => 1.12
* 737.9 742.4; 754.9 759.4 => 1.19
